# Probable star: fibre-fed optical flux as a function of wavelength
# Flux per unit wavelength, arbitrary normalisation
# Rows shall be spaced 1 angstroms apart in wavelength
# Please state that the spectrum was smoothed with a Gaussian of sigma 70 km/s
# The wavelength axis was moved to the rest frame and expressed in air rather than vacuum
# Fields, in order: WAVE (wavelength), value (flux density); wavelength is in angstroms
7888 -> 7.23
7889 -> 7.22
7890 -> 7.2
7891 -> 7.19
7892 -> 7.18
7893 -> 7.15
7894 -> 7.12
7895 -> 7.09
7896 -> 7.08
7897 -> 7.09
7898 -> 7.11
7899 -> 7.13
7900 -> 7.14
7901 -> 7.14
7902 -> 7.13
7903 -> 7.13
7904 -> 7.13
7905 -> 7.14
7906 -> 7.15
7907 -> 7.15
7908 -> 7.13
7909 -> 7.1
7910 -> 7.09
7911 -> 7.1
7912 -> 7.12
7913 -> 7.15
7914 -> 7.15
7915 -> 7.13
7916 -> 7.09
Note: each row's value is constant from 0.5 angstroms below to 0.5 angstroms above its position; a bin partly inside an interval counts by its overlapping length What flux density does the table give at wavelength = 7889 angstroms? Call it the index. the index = 7.22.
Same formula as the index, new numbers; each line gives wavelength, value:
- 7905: 7.14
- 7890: 7.2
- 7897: 7.09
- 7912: 7.12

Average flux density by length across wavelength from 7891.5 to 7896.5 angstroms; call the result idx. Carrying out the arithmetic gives 7.12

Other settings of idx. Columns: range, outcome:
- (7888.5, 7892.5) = 7.2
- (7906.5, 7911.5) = 7.11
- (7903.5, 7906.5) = 7.14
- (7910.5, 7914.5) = 7.13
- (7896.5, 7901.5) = 7.12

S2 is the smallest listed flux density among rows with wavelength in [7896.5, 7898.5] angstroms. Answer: 7.09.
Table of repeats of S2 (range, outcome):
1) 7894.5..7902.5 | 7.08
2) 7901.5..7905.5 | 7.13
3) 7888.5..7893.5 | 7.15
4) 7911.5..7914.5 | 7.12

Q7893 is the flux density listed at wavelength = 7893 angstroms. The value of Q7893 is 7.15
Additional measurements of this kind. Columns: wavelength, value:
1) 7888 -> 7.23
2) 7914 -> 7.15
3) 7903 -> 7.13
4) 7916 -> 7.09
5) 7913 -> 7.15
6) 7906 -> 7.15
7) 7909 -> 7.1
